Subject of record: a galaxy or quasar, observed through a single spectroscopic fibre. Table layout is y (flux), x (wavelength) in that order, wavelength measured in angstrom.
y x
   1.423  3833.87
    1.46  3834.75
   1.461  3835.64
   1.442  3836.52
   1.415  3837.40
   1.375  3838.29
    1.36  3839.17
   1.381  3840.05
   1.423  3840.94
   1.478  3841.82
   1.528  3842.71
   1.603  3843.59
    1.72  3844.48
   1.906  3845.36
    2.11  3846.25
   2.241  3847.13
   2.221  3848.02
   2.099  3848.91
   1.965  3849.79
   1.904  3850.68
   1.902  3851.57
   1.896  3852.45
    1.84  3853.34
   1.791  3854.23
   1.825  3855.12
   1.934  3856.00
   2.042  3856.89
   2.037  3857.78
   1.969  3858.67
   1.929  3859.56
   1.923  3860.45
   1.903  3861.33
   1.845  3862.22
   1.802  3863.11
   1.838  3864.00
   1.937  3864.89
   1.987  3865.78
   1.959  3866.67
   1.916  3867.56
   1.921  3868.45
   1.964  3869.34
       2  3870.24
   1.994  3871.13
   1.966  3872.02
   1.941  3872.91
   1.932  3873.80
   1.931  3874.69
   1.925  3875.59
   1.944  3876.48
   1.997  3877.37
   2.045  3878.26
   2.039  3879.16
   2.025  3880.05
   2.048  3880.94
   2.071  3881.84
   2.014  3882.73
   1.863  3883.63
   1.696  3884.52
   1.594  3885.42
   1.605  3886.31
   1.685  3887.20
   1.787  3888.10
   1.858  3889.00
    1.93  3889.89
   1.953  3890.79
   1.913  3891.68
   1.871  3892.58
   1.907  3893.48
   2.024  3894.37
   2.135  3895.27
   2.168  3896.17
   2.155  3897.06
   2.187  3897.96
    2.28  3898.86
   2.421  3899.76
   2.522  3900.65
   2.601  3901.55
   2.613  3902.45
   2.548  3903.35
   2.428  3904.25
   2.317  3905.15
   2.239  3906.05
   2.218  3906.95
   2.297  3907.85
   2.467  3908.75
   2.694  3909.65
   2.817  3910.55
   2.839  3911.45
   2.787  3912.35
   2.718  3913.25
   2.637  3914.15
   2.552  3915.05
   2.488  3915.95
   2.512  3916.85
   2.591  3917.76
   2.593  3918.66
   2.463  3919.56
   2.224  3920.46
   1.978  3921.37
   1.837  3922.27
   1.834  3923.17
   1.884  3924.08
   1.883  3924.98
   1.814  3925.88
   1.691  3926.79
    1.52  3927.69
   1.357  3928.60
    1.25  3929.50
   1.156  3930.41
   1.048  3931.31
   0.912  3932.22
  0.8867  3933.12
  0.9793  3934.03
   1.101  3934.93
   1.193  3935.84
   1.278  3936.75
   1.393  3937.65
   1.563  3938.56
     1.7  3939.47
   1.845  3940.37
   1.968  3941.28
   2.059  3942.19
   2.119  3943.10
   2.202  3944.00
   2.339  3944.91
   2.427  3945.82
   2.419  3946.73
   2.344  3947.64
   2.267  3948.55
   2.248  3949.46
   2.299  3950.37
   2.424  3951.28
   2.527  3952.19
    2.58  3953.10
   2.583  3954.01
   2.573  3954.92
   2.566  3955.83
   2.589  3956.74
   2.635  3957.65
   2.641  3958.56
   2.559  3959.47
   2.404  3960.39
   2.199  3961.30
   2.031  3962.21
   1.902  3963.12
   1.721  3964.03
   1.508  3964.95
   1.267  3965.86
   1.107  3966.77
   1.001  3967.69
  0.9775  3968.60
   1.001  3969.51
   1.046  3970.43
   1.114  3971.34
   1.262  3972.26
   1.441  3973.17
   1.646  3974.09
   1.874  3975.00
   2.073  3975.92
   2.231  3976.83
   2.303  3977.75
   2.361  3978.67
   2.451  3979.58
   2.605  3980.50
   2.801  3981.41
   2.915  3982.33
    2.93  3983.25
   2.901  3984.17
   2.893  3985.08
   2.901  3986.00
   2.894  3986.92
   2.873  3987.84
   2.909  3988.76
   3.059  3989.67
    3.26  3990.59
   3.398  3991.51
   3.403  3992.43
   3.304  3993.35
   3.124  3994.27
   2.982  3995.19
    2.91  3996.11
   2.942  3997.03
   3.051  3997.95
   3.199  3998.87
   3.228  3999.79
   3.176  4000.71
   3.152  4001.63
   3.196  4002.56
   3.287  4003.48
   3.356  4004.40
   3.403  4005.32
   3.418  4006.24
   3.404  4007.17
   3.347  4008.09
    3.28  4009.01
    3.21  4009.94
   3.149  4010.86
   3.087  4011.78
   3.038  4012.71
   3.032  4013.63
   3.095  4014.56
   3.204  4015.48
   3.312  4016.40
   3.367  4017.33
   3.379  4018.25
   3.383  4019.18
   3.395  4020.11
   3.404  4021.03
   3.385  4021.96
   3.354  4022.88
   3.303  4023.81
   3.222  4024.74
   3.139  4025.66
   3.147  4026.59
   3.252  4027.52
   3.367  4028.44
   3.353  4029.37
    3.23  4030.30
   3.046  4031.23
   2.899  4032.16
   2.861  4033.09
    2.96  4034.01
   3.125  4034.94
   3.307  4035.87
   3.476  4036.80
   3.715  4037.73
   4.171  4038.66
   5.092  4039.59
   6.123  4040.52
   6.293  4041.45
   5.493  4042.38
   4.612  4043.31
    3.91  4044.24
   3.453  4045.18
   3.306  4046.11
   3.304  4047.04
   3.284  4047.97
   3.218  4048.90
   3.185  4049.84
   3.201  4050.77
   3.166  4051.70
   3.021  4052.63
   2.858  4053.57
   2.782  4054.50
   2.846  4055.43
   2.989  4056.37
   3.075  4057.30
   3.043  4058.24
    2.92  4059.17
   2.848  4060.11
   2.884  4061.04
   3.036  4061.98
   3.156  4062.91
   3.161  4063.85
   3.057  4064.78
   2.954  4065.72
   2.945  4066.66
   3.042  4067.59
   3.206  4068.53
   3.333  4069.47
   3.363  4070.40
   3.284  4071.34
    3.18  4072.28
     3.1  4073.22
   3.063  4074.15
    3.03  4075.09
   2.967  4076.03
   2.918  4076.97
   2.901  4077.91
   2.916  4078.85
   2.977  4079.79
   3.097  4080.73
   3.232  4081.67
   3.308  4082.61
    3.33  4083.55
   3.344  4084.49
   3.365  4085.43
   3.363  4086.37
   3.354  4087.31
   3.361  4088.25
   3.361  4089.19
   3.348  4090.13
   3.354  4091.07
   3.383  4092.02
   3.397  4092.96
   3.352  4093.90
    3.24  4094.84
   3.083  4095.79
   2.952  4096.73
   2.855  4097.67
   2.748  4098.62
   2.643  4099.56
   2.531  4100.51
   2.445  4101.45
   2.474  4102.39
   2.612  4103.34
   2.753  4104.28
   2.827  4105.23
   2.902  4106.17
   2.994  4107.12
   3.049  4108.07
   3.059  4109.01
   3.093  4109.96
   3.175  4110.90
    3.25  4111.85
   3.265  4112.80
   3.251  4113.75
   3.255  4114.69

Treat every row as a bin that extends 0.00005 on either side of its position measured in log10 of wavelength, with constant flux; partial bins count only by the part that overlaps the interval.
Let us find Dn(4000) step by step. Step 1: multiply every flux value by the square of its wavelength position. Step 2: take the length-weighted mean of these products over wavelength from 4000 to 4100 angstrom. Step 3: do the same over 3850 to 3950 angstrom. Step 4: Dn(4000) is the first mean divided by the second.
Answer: 1.78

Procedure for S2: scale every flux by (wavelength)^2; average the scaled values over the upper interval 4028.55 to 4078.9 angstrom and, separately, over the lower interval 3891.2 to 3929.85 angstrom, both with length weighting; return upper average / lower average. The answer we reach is 1.61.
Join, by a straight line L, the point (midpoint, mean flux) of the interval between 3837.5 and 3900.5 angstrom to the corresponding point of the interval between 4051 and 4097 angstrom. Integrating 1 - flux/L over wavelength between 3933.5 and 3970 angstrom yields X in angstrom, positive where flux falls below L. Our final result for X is 6.67 angstrom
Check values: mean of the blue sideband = 1.91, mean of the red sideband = 3.13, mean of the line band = 1.96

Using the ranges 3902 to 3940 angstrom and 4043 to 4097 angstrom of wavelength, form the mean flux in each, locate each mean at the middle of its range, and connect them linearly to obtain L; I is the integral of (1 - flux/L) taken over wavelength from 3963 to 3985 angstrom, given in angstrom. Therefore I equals 5.0 angstrom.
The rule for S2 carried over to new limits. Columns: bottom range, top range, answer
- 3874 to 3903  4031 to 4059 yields 1.92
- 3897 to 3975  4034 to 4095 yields 1.79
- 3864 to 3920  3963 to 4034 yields 1.35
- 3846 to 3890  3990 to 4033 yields 1.80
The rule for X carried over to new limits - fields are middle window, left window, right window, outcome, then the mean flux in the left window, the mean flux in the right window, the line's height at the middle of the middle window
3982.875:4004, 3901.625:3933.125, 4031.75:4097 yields -2.47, 2.14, 3.35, 2.76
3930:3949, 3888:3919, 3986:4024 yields 7.05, 2.35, 3.21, 2.65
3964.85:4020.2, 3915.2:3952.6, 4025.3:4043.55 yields 6.39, 1.87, 3.83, 3.01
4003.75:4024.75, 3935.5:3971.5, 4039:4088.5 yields -4.19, 1.97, 3.36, 2.74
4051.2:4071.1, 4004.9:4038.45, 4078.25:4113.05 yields 0.78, 3.26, 3.07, 3.16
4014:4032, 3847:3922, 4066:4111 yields -3.30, 2.11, 3.07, 2.77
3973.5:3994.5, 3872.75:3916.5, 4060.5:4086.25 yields -0.61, 2.18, 3.12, 2.65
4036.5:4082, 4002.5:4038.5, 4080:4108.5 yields -3.25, 3.26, 3.07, 3.16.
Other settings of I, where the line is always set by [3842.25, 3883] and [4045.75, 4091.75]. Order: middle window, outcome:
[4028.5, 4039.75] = -1.8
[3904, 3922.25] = -2.0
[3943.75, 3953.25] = 0.3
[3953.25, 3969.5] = 3.3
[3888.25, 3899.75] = 0.5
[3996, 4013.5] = -2.8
